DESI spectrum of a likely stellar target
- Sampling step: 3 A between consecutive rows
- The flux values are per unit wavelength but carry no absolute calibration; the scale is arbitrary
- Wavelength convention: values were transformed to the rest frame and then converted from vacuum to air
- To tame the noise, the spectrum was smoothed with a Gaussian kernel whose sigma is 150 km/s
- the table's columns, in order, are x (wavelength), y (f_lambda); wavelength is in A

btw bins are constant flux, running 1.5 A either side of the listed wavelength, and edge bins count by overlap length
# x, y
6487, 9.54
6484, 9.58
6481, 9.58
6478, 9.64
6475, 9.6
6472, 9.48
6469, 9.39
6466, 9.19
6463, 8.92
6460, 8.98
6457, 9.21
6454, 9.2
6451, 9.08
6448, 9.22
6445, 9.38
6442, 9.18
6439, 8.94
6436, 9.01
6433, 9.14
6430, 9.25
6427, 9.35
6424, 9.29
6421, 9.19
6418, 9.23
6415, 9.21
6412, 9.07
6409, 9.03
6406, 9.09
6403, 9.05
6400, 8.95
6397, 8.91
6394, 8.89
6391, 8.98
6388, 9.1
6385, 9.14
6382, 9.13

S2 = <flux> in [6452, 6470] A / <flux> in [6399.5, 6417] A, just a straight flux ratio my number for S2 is 1.0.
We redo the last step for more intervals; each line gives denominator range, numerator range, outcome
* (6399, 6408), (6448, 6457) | 1.01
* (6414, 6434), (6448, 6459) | 0.99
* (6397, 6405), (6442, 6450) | 1.03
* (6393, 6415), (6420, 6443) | 1.02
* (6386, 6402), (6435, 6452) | 1.02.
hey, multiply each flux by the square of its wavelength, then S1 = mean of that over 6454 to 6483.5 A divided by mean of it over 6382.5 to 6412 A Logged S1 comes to 1.06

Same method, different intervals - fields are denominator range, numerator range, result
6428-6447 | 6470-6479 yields 1.06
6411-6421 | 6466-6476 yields 1.05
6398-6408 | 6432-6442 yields 1.01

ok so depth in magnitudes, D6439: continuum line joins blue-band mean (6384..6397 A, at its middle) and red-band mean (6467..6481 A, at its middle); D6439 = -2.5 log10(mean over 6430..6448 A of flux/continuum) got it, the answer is 0.019 mag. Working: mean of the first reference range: 9.01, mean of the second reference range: 9.52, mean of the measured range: 9.15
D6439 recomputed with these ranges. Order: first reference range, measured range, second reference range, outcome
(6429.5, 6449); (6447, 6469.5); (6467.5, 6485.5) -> 0.03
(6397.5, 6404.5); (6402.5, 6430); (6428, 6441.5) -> -0.02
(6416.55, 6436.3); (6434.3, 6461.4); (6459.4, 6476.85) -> 0.01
